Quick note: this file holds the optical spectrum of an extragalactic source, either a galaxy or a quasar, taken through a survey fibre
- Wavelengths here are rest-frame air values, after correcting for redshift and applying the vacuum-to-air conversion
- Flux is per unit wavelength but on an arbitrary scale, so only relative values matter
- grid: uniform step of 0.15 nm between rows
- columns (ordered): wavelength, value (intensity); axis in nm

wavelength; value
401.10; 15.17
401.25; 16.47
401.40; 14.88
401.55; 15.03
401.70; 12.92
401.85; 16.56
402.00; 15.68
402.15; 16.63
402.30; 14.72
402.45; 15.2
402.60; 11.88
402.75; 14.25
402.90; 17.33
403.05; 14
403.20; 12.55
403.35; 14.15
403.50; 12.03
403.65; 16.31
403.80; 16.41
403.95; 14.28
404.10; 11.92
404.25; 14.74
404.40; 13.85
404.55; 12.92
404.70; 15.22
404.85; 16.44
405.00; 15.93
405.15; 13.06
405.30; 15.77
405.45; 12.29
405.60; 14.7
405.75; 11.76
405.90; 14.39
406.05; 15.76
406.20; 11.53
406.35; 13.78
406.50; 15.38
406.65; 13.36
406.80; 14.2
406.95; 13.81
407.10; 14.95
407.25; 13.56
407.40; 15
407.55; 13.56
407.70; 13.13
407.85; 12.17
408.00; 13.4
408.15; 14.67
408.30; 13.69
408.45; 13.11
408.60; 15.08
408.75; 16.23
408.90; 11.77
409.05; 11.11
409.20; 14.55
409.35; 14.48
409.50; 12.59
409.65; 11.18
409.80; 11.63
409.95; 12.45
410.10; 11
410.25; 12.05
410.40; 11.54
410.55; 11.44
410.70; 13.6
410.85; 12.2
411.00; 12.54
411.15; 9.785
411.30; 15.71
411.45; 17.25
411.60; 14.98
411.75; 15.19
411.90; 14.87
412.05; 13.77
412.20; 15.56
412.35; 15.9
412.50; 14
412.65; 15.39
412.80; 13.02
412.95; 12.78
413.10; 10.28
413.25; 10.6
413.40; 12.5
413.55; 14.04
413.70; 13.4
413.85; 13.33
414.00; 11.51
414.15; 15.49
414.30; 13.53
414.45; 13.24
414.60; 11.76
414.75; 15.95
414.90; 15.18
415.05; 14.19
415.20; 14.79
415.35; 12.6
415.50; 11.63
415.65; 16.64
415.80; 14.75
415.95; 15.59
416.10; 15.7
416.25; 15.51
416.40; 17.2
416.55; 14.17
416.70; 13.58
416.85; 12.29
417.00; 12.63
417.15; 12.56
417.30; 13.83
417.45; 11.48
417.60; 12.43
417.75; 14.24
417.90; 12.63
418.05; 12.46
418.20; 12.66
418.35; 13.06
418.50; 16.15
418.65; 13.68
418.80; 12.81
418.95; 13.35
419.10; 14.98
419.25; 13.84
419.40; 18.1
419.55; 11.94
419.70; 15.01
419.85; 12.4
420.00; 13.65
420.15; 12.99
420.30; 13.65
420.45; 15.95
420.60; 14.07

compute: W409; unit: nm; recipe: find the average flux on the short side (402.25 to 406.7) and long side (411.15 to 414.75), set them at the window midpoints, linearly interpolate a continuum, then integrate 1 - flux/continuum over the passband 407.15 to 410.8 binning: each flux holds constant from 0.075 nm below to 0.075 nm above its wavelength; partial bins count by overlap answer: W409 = 0.24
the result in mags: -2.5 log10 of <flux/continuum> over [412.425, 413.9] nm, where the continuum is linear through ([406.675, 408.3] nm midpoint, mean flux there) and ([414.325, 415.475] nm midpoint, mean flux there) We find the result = 0.07 mag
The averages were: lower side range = 13.8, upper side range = 13.8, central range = 12.9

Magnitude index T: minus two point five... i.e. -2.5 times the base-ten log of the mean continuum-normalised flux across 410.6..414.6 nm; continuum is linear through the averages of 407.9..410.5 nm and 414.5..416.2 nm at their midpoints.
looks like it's 0.01 mag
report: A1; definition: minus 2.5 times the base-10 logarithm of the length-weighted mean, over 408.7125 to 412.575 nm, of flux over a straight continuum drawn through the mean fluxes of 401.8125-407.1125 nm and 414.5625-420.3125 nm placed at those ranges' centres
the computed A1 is 0.06 mag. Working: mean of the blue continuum 14.4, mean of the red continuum 13.9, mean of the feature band 13.3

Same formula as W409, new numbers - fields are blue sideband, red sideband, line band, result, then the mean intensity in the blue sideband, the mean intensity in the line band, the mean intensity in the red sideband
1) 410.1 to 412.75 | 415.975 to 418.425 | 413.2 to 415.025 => 0.03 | 13.8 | 13.4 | 13.6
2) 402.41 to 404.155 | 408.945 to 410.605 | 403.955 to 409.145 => -0.28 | 14.2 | 13.9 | 12.2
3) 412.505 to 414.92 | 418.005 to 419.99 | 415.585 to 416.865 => -0.15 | 13.2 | 15.2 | 13.9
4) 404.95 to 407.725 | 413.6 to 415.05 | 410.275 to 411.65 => 0.07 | 14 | 13.2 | 13.7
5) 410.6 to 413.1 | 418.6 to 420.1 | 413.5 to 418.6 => 0.06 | 14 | 13.8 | 14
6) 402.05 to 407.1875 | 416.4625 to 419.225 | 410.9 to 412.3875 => -0.08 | 14.3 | 14.5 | 13.3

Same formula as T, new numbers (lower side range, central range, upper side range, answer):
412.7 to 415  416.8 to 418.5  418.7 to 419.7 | 0.081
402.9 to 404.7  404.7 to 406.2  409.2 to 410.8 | -0.055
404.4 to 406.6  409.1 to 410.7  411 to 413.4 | 0.135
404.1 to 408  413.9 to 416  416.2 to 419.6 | -0.019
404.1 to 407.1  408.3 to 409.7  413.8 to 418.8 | 0.049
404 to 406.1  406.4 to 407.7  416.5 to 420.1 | -0.006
